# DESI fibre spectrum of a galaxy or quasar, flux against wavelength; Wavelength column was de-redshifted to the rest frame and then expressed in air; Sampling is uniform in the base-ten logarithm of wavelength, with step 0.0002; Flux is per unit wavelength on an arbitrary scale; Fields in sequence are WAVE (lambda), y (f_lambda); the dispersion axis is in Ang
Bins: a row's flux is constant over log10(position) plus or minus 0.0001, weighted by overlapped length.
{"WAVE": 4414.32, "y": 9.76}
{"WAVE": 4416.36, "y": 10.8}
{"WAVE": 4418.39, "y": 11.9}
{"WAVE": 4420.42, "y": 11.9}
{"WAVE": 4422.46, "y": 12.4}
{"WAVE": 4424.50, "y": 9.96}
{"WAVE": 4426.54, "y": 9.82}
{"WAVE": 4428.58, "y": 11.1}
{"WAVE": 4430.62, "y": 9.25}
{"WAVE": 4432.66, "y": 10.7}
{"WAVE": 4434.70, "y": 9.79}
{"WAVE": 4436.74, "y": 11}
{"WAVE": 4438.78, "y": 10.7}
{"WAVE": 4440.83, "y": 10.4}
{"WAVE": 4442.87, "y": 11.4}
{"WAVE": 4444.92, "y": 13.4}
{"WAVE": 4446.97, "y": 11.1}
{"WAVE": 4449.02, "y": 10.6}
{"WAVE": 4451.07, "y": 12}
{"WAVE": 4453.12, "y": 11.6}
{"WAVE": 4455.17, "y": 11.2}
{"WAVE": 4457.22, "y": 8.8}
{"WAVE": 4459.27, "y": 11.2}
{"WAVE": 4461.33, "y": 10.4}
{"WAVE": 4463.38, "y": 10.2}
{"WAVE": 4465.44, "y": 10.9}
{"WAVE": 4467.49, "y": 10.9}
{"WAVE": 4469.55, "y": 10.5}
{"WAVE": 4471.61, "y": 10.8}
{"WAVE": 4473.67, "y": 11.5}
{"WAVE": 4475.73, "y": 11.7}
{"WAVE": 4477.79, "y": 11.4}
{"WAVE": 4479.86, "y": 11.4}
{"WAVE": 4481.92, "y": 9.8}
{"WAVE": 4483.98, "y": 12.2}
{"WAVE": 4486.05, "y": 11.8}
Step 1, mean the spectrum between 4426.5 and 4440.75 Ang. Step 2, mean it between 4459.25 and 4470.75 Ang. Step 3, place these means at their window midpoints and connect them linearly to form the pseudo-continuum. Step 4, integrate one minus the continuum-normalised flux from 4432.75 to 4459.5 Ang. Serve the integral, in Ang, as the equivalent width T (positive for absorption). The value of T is -1.3 Ang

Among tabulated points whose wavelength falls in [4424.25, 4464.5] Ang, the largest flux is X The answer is 13.4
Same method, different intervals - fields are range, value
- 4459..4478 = 11.7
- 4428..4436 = 11.1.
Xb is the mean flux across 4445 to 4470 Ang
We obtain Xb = 10.9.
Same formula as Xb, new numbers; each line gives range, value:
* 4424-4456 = 10.9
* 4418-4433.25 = 10.8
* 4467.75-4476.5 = 11.1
